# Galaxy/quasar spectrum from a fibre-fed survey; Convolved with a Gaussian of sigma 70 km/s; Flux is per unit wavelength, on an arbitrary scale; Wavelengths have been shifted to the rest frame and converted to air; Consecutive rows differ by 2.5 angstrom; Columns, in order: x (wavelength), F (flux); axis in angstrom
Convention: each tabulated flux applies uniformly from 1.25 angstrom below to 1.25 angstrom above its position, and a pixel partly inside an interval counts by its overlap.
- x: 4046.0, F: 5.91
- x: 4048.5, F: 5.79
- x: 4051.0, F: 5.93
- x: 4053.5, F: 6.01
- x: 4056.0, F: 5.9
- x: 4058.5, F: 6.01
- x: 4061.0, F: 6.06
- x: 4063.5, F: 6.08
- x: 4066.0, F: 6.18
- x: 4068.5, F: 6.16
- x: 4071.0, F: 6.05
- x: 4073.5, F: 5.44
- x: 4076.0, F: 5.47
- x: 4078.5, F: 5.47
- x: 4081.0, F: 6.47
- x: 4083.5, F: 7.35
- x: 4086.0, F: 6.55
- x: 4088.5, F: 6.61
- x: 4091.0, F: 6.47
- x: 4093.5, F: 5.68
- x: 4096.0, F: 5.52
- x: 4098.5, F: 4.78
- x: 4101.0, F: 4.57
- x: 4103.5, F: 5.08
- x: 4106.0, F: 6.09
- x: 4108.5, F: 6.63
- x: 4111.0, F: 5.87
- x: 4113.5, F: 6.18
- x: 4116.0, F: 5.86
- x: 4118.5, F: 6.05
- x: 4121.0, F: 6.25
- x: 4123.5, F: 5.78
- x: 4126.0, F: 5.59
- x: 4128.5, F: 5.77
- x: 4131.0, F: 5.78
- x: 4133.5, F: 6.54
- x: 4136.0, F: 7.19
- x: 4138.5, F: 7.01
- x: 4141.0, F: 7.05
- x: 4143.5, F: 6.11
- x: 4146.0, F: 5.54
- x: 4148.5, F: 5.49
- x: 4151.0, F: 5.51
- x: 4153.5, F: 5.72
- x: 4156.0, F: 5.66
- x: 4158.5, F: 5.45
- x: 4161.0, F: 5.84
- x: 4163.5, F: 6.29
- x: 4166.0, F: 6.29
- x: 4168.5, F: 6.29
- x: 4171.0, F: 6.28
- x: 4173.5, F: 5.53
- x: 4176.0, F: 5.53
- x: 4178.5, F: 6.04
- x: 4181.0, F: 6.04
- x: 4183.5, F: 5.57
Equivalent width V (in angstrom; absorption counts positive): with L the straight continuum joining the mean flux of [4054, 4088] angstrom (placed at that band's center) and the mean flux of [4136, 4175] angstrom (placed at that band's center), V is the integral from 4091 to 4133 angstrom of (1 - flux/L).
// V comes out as 2.19 angstrom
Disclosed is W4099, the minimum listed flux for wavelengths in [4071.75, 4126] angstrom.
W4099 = 4.57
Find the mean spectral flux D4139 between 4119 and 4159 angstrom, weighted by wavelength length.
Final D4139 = 6.04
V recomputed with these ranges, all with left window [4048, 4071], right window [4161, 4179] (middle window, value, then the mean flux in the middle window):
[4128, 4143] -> -1.4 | 6.57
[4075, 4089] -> -0.7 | 6.32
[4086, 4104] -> 1.2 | 5.62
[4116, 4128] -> 0.2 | 5.9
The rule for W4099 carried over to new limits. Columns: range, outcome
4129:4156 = 5.49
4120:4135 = 5.59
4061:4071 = 6.05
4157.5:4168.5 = 5.45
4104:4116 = 5.86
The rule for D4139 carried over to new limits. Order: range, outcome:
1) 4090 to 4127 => 5.76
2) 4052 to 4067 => 6.04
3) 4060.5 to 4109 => 5.92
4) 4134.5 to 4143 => 6.98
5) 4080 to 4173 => 6.03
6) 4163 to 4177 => 6.03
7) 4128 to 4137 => 6.34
